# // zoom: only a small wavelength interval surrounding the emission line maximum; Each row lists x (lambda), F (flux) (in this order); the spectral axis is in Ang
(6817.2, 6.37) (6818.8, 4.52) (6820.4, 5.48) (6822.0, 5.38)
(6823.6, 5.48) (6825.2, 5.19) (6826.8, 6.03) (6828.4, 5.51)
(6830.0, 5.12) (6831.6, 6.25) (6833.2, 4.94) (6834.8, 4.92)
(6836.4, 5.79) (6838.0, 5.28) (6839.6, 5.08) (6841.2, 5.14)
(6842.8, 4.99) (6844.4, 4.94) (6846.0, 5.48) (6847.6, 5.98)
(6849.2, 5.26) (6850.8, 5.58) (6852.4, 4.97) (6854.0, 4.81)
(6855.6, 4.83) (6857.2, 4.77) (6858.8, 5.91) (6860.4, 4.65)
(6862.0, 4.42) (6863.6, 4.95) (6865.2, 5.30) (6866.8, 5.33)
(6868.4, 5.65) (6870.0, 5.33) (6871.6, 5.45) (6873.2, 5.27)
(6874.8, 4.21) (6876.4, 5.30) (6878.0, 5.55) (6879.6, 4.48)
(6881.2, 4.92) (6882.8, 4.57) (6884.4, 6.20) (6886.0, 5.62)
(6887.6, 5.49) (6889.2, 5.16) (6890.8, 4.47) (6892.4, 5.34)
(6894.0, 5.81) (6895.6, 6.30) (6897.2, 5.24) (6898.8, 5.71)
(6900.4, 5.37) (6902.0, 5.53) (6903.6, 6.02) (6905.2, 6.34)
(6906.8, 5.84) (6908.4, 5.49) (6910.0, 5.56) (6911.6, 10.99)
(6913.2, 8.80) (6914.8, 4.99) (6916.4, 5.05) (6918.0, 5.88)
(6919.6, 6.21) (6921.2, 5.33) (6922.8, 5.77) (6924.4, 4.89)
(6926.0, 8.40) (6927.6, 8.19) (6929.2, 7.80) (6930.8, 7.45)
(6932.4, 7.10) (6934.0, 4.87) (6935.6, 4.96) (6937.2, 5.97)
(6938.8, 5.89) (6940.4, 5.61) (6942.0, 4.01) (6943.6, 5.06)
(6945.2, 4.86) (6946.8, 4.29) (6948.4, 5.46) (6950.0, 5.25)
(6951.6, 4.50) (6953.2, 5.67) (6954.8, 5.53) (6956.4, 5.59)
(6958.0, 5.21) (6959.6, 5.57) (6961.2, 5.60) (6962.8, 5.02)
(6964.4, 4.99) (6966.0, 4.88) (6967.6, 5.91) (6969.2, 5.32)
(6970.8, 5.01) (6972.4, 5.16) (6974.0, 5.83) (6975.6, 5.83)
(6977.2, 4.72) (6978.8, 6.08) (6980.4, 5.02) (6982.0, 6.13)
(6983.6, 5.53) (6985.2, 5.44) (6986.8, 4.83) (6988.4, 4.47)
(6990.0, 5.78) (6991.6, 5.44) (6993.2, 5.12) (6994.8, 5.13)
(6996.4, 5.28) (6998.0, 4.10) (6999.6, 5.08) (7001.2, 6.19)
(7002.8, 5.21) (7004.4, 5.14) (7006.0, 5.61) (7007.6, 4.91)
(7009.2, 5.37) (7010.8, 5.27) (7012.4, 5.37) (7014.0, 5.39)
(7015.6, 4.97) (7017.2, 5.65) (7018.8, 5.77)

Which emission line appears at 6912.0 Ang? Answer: [S II]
